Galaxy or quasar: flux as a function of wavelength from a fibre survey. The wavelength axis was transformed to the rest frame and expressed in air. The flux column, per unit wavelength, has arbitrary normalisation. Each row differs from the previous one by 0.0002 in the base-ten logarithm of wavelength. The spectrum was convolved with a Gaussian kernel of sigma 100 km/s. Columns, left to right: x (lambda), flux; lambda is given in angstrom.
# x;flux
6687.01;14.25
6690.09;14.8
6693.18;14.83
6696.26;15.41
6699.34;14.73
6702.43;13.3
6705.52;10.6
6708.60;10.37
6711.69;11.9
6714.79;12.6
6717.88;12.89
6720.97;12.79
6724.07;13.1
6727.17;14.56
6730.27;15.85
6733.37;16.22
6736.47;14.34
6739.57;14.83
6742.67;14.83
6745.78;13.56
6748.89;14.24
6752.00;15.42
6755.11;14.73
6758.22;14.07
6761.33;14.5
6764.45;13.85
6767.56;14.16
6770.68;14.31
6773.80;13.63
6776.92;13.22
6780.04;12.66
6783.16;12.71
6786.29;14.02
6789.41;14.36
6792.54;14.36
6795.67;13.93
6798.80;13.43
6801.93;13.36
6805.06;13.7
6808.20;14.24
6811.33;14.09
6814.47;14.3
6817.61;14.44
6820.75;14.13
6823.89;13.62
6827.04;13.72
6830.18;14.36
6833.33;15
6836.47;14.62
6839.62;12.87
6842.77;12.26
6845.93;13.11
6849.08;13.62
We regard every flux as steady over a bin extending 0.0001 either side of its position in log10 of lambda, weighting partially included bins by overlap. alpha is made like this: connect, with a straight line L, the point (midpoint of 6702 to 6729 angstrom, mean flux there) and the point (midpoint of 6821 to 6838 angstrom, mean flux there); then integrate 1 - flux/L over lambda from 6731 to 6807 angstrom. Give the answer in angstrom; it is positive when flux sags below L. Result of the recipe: -4.8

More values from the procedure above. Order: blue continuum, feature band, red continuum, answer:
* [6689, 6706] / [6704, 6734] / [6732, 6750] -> 2.9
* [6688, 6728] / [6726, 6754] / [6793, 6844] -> -3.1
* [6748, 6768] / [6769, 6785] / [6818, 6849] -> 1.1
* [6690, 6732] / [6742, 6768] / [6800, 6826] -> -1.4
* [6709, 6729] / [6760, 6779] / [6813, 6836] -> -0.5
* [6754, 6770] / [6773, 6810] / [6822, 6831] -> 1.2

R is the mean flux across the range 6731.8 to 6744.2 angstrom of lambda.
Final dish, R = 15.1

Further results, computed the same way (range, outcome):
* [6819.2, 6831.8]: 14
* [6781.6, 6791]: 13.7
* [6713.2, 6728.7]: 13.2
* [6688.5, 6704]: 14.6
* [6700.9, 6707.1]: 11.9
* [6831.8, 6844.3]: 13.7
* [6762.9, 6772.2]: 14.1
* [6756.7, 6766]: 14.1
